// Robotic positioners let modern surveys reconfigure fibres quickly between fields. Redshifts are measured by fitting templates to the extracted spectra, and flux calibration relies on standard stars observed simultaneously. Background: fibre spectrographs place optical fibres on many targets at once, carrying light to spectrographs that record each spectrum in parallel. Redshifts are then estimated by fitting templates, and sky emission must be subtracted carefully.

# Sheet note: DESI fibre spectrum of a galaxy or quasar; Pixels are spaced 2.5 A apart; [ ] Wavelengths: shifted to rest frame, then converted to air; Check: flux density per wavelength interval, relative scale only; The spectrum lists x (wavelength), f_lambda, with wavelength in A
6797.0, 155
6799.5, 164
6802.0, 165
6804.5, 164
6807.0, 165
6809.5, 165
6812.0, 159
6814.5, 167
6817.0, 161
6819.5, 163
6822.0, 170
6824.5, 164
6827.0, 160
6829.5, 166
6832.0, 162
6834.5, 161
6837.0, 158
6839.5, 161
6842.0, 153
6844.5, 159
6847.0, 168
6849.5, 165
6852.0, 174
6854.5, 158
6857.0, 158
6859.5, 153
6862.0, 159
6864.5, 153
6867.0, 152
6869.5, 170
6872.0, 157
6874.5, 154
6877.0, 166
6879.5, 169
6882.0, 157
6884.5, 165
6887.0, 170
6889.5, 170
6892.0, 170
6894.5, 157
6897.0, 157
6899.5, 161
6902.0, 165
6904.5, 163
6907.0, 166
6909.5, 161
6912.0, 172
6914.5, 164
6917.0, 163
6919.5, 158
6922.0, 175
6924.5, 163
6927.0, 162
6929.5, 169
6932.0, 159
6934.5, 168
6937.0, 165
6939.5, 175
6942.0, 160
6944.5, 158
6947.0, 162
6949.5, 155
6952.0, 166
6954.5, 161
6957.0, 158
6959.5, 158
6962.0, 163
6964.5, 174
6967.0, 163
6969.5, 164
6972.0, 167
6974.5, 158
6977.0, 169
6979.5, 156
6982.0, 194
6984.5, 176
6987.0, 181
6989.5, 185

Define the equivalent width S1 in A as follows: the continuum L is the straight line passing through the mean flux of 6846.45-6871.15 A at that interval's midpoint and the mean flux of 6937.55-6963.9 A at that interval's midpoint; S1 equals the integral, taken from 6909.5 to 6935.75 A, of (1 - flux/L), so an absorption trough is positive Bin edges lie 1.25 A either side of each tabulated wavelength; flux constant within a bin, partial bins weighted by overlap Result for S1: -0.6 A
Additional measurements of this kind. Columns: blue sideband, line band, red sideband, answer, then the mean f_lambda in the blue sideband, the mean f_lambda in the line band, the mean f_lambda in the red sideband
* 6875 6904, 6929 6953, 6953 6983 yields 0.18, 164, 164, 165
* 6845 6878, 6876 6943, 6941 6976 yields -1.50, 160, 165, 162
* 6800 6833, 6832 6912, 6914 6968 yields 0.98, 164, 162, 164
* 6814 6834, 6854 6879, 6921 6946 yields 0.93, 164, 158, 165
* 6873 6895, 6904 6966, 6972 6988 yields 1.61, 164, 164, 172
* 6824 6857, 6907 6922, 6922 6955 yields -0.13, 162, 165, 164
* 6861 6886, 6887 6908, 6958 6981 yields -0.36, 160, 164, 164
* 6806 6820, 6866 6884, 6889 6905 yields 0.23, 163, 161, 163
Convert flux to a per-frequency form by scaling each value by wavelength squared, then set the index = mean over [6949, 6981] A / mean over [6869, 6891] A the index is 1.02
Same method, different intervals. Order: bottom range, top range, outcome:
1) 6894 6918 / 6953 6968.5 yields 1.01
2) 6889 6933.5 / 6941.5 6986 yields 1.02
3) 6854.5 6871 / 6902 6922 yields 1.06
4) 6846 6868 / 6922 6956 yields 1.05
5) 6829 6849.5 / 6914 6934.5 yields 1.05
